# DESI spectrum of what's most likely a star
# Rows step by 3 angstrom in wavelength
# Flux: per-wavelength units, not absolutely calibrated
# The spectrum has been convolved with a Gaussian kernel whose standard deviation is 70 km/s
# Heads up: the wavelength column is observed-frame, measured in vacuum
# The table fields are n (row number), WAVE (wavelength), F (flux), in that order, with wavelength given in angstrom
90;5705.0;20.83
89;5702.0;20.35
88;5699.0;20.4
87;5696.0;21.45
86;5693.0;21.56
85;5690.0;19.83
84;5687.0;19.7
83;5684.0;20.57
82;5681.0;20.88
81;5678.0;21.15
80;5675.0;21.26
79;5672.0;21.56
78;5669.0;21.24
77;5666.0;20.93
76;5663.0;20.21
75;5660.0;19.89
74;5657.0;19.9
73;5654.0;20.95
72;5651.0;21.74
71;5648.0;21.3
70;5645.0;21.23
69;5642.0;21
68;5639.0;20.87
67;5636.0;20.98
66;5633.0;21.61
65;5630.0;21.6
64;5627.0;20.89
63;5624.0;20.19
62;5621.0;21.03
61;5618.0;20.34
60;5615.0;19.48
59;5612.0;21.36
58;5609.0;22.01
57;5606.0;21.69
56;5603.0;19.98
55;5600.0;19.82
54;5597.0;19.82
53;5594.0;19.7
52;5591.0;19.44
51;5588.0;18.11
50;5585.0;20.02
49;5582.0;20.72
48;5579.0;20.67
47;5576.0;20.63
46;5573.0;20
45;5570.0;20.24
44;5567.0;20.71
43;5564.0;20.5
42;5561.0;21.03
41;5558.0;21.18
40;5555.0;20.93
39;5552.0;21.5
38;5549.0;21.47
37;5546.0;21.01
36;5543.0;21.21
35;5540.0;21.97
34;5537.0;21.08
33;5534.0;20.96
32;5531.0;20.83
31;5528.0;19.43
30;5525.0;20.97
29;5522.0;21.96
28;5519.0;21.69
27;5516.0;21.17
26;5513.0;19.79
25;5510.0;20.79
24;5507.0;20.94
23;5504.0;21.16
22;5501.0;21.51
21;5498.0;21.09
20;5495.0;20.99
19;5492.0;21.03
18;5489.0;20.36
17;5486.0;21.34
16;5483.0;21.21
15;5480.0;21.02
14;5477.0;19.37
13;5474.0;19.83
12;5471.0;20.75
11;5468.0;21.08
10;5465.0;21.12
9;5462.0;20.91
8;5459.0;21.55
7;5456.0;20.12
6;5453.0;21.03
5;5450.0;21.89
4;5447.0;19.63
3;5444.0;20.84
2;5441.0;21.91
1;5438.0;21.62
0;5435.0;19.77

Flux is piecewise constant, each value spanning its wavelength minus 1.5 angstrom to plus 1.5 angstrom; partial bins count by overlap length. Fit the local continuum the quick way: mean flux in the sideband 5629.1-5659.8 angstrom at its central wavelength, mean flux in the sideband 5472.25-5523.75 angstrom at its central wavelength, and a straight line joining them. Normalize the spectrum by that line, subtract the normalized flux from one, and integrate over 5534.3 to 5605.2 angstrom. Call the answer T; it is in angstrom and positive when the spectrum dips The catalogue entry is 1.5 angstrom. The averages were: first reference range 20.9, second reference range 21.1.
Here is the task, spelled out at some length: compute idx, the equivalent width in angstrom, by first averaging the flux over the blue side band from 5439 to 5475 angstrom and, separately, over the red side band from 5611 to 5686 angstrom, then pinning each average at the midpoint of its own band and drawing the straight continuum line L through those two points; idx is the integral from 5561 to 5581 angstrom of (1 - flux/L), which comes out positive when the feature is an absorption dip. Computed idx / 0.4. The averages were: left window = 20.9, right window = 20.9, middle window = 20.5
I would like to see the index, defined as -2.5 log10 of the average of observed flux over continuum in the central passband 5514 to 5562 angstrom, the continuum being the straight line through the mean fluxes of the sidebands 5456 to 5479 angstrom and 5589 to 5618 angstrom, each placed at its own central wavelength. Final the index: -0.03 mag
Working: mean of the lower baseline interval 20.6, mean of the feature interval 21.1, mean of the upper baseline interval 20.3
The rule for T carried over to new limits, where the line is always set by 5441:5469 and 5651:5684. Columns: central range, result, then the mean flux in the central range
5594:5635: 0.3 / 20.7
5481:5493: 0.0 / 21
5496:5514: 0.0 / 20.9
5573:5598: 1.2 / 19.9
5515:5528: -0.2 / 21.2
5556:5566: 0.0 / 20.9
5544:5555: -0.2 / 21.3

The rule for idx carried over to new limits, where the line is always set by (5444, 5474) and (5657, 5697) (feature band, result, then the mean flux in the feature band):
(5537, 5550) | -0.36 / 21.4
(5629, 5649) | -0.44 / 21.2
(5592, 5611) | 0.26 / 20.5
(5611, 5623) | 0.15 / 20.5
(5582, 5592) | 0.66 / 19.4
